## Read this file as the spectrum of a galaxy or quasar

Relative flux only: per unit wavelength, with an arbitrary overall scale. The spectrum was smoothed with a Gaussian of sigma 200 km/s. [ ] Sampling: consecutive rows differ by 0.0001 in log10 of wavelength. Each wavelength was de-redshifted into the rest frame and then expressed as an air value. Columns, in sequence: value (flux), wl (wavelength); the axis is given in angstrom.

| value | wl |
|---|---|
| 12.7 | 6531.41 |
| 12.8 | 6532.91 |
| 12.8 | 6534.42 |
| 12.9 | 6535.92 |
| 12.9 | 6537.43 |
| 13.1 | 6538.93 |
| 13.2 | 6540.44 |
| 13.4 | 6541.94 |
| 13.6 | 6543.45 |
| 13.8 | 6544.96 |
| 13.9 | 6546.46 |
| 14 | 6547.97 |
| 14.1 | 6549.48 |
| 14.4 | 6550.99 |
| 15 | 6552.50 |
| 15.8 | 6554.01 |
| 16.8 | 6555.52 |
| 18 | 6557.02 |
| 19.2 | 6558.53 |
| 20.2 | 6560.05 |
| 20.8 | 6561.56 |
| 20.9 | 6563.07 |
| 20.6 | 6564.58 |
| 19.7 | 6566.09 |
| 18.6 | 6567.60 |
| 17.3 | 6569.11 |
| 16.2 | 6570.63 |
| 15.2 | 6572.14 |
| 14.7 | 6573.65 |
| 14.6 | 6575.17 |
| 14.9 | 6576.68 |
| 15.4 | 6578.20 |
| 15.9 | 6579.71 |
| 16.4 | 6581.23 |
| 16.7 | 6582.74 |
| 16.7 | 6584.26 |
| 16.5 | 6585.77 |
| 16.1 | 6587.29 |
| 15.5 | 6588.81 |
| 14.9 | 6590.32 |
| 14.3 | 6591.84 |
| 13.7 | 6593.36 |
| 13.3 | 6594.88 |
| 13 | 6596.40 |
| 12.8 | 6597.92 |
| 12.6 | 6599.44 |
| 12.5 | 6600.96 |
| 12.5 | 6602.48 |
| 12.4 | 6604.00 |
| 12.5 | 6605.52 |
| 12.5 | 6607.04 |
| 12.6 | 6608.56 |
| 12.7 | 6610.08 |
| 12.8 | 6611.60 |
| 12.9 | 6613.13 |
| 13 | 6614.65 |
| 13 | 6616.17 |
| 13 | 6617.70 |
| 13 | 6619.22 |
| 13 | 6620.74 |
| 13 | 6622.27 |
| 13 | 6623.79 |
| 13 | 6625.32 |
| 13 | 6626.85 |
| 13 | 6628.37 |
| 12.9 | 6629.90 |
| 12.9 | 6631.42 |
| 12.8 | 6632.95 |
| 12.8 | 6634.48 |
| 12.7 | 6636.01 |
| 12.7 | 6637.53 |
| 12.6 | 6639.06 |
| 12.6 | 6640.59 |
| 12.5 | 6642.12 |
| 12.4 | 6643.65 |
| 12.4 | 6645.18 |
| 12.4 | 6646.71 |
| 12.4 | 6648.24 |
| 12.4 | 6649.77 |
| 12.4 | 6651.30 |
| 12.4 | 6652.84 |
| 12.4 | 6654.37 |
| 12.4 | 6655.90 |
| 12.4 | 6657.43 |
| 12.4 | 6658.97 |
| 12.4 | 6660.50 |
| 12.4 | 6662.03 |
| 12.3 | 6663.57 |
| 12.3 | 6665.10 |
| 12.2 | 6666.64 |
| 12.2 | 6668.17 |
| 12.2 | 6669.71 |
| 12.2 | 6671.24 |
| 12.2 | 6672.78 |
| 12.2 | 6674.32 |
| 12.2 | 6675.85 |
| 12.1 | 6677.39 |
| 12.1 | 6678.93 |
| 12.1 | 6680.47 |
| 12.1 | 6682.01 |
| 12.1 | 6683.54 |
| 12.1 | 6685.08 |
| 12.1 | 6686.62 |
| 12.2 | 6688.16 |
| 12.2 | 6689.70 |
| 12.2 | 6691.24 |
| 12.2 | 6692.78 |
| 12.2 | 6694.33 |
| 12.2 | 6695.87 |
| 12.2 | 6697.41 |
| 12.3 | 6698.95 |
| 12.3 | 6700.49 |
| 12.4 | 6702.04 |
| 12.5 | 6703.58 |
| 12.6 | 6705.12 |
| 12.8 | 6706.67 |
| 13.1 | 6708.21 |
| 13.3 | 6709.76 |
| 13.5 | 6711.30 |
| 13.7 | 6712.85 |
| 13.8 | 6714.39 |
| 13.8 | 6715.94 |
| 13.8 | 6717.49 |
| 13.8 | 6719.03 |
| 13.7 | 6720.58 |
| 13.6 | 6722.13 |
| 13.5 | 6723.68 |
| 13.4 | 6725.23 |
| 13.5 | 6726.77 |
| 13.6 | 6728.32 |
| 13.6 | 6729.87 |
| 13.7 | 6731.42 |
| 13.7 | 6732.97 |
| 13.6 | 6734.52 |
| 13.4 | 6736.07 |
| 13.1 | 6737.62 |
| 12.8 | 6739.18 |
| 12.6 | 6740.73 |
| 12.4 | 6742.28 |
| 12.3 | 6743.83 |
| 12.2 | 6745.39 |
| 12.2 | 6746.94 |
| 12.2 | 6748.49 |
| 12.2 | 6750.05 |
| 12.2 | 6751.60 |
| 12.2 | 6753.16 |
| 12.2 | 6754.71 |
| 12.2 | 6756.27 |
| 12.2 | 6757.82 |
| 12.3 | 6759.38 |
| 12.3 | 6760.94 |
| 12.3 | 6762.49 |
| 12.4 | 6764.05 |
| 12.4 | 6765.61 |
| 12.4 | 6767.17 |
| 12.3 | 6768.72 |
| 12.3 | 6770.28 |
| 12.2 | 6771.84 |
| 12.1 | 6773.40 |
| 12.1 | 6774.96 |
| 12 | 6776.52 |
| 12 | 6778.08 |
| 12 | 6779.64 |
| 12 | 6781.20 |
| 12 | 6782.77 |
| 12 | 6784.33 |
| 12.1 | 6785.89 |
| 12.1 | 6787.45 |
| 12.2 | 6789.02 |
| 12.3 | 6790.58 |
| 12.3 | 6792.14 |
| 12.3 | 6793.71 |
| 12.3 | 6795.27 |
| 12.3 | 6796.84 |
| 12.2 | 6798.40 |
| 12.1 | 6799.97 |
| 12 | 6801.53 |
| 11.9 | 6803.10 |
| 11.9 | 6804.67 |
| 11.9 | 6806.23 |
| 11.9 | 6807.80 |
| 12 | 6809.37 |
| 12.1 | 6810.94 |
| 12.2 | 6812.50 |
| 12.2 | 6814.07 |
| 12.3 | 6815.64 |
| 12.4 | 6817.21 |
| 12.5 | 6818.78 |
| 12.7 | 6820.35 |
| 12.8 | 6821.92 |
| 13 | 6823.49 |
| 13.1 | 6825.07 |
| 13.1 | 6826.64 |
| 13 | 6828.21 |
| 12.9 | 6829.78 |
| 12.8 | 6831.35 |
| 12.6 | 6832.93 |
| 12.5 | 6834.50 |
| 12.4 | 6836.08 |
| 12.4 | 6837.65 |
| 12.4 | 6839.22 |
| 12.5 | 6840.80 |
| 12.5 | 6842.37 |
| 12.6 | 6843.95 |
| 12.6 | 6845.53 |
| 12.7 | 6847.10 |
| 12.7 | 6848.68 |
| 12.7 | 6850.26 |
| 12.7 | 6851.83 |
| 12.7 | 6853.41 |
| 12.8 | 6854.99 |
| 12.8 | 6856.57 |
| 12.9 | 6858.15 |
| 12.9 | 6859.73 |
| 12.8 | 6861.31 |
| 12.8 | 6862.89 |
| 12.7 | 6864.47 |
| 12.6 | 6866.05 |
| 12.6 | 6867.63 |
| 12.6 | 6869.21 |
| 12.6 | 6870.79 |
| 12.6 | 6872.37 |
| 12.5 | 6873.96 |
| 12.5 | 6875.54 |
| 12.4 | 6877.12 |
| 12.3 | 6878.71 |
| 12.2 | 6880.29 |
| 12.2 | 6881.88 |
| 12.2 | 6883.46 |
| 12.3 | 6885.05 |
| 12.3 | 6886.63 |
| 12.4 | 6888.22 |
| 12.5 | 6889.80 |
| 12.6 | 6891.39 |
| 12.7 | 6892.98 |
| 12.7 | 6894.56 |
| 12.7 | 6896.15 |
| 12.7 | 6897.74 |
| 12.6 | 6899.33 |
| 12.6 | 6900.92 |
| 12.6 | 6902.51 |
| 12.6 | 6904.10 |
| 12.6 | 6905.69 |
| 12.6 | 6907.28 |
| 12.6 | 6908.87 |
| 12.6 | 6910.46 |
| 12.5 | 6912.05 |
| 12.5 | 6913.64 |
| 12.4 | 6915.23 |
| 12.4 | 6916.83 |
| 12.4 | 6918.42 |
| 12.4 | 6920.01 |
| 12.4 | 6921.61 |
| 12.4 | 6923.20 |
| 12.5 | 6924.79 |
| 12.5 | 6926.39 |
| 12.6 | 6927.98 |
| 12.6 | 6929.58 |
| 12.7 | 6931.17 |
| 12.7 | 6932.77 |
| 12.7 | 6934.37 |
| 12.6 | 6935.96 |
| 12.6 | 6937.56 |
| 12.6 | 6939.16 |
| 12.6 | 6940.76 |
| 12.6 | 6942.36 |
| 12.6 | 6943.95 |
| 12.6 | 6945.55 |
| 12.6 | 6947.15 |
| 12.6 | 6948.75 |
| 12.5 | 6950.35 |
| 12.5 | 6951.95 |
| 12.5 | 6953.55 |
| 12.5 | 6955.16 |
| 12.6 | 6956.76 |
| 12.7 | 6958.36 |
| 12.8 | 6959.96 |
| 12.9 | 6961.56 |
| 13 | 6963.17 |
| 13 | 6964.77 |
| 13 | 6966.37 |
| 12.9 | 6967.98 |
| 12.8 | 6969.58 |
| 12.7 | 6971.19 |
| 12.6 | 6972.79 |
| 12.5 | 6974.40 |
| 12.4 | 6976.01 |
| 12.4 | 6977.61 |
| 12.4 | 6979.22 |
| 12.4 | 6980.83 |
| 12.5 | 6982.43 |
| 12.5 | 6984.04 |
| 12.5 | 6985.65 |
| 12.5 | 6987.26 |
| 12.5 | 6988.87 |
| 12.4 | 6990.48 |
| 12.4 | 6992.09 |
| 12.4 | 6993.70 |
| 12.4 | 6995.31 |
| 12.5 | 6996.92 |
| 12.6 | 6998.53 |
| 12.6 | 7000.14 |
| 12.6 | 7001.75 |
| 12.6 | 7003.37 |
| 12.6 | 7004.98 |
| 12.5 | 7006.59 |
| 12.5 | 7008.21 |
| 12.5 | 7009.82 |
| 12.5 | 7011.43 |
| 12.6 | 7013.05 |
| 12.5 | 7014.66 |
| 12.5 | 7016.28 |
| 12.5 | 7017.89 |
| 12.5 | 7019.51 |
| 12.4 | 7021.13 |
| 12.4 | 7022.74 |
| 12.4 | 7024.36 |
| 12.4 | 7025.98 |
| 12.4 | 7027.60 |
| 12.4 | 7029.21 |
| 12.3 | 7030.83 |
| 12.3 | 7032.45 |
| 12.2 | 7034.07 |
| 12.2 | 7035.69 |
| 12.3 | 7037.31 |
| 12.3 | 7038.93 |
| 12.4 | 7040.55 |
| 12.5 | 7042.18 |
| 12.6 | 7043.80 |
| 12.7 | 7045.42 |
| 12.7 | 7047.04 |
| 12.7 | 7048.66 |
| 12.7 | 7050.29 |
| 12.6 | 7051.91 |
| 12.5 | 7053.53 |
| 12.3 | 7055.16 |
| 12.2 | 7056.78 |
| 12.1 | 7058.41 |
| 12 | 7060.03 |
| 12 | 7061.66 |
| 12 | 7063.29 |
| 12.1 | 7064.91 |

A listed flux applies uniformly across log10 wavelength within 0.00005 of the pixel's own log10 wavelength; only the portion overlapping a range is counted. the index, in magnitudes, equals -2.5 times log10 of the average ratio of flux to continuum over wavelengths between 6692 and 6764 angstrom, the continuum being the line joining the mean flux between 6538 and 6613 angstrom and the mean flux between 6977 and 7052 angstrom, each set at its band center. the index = 0.11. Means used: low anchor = 15.2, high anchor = 12.5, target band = 12.9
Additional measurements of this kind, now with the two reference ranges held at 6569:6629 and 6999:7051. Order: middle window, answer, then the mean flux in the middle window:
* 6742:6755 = 0.10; 12.2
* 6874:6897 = 0.05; 12.4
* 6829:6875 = 0.04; 12.7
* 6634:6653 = 0.11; 12.5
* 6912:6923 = 0.04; 12.4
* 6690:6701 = 0.12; 12.2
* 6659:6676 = 0.12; 12.3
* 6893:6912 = 0.02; 12.6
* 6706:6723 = 0.00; 13.5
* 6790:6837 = 0.07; 12.4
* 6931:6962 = 0.01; 12.6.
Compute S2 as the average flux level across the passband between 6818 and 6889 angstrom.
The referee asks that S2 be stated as 12.6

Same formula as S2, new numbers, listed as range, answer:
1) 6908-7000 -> 12.6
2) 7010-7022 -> 12.5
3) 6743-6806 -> 12.2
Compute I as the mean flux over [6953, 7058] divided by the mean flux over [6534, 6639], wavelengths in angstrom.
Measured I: 0.86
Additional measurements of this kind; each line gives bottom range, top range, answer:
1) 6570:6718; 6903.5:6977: 0.96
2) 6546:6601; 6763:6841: 0.77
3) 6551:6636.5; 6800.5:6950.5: 0.85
